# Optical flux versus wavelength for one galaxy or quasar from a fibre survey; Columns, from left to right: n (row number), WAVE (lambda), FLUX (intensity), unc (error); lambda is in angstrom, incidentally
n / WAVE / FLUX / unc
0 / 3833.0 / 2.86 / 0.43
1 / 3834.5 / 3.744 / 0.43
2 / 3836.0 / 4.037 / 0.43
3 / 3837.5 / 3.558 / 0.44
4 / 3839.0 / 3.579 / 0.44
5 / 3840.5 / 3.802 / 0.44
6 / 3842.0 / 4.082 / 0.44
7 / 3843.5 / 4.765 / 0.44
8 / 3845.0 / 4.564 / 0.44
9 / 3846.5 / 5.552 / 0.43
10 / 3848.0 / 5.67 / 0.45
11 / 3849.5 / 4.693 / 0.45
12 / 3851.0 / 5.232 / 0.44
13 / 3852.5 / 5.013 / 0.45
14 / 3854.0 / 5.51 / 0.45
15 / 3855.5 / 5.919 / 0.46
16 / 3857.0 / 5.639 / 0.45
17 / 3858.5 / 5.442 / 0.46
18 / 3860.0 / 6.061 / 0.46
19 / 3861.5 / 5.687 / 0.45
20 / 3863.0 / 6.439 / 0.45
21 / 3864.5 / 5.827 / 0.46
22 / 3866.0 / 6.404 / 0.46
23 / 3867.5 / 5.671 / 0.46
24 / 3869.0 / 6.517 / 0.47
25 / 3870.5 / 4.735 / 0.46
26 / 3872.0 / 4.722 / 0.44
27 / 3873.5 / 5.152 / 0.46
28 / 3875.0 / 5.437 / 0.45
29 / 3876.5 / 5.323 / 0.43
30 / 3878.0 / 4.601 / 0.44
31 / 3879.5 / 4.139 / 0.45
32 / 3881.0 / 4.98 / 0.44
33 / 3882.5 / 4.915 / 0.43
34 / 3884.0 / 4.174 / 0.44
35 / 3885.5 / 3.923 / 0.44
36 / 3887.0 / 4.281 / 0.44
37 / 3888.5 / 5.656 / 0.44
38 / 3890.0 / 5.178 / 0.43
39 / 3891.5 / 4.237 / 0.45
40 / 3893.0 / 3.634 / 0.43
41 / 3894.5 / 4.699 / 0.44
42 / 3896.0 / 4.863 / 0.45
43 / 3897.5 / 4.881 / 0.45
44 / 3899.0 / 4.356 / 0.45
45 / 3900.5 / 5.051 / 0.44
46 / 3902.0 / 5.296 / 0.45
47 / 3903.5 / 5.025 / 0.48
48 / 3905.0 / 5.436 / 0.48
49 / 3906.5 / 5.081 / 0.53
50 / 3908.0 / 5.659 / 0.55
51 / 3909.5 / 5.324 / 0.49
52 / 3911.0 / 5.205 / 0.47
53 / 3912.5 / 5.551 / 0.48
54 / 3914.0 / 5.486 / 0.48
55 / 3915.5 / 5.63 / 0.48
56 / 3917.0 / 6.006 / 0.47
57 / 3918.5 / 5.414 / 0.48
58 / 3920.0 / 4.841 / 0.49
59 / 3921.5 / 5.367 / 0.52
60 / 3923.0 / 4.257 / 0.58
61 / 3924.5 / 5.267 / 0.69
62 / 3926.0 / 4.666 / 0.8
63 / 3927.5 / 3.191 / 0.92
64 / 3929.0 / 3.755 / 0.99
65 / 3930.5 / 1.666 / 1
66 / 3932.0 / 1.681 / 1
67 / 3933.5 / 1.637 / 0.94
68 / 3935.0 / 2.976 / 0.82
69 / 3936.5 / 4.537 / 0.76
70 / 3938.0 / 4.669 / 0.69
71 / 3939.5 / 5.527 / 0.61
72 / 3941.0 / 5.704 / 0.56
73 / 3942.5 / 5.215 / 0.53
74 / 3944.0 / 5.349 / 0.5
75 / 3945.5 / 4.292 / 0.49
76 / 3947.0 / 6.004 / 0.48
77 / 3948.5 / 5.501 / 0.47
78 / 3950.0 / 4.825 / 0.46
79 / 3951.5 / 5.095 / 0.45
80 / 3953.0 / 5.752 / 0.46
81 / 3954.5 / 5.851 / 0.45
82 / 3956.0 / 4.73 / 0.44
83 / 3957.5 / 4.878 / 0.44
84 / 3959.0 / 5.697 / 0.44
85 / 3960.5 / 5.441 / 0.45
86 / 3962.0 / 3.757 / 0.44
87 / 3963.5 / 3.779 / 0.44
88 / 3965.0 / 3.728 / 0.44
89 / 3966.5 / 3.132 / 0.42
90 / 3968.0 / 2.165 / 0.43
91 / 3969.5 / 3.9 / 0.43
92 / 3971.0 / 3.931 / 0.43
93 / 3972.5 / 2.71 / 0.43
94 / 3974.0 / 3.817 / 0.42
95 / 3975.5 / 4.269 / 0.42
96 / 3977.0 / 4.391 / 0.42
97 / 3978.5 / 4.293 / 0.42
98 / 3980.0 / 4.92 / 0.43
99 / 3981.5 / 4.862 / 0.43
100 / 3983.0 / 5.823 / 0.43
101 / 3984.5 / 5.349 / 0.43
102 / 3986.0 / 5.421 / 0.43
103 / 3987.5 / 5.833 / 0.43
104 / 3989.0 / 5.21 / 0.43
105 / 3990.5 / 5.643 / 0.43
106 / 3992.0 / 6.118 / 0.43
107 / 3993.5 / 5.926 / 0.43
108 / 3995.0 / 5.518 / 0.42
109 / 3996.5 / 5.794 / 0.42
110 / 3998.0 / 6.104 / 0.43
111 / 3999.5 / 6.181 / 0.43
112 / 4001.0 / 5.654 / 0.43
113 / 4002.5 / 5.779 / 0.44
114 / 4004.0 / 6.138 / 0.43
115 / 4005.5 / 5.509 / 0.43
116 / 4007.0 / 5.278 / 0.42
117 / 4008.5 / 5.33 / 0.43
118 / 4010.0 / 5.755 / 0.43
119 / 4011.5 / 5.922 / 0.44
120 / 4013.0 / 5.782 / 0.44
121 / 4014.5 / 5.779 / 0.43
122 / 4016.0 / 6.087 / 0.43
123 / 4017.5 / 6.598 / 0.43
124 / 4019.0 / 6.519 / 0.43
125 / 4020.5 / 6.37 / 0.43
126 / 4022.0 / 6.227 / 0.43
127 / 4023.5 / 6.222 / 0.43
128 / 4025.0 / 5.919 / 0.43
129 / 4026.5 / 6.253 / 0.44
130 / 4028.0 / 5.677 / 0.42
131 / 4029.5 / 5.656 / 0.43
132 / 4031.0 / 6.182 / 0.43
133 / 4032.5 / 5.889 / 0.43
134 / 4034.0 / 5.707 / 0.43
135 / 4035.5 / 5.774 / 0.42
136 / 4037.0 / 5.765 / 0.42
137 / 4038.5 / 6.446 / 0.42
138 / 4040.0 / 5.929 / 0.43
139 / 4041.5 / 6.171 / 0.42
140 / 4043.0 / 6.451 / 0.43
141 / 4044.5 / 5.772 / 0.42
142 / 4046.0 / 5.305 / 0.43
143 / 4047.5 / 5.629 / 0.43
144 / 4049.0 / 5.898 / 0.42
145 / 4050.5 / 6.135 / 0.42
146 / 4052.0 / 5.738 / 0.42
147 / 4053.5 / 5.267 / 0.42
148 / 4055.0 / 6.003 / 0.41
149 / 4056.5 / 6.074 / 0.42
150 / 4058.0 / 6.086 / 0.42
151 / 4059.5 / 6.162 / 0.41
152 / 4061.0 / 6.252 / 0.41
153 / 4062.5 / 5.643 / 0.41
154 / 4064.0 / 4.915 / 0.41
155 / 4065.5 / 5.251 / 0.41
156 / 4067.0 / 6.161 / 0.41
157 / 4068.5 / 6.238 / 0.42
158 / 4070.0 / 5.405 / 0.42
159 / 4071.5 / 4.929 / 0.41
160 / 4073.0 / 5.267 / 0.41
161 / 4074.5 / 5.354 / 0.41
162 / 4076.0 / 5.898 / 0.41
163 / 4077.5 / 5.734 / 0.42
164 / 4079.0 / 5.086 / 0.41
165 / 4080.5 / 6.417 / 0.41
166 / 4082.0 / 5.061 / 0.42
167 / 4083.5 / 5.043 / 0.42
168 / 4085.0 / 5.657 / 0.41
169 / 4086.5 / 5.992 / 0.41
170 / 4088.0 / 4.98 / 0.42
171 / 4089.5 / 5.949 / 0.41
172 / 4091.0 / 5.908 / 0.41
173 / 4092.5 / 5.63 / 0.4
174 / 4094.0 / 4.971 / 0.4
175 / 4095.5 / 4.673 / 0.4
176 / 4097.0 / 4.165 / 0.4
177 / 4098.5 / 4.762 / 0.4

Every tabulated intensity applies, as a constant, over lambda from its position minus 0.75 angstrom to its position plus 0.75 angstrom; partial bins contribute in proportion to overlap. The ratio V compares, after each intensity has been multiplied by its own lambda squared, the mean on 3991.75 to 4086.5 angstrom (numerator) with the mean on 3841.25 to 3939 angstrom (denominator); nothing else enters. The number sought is 1.29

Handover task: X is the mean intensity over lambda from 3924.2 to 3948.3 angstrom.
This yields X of 4.14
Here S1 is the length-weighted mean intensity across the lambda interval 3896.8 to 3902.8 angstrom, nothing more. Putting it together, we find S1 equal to 4.9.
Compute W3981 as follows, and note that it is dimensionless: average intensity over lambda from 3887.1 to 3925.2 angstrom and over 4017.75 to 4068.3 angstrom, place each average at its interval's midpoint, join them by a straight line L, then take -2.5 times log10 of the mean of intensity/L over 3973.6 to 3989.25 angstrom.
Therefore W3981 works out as 0.13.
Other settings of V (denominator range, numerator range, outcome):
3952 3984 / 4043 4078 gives 1.37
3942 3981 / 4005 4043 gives 1.36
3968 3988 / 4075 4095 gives 1.31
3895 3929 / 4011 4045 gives 1.27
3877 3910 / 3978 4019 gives 1.25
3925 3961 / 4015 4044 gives 1.40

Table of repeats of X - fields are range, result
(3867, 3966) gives 4.78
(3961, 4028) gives 5.23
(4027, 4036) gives 5.83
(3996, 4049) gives 5.93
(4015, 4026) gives 6.27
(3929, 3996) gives 4.58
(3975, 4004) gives 5.45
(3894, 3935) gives 4.61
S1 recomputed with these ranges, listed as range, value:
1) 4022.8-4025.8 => 6.07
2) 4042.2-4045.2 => 6.12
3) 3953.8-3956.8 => 5.27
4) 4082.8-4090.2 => 5.52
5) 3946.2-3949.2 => 5.73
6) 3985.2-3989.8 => 5.49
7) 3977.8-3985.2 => 5.05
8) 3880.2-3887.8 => 4.46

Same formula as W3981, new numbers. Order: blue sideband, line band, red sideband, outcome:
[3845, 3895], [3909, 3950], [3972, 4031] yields 0.161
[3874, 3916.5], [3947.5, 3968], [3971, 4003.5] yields 0.091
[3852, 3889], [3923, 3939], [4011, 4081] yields 0.495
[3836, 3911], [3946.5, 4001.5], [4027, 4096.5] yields 0.100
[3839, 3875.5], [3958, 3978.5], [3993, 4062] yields 0.407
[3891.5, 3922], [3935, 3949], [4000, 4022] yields 0.065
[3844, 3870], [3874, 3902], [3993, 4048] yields 0.204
